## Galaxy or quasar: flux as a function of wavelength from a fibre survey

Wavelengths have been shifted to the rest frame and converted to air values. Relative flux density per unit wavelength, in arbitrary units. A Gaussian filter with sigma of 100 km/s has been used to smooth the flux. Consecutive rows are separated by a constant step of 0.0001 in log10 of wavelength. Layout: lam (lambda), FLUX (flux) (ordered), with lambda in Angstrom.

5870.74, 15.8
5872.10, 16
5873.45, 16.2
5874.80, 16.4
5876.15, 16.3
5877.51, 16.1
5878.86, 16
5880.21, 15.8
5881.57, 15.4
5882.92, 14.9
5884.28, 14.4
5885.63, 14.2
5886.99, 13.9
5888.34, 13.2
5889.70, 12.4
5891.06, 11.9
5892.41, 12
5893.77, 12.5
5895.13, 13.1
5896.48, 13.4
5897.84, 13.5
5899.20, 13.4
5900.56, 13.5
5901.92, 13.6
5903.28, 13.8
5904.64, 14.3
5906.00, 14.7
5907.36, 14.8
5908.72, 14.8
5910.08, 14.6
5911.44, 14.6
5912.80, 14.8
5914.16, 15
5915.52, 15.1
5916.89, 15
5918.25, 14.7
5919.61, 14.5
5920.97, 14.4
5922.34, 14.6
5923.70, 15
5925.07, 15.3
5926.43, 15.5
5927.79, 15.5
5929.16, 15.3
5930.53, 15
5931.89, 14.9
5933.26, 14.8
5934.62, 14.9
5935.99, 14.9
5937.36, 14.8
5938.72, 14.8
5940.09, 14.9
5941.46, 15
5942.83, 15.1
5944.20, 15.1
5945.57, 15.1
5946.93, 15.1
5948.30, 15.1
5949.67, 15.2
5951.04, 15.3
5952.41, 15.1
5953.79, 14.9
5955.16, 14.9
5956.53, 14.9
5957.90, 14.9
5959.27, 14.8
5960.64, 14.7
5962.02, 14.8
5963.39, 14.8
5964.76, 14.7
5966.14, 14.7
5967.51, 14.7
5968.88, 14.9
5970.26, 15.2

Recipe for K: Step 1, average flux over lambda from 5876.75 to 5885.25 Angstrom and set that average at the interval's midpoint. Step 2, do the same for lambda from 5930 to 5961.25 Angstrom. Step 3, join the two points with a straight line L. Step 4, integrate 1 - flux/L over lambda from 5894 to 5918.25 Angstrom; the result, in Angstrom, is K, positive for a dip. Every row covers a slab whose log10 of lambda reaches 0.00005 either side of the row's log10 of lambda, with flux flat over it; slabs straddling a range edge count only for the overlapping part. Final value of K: 1.61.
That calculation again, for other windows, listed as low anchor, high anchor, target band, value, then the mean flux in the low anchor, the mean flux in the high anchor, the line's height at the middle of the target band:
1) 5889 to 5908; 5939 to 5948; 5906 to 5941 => -1.5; 13.3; 15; 14.3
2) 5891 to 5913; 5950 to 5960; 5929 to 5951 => -0.6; 13.8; 15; 14.6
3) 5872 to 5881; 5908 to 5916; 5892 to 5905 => 1.7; 16.1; 14.8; 15.3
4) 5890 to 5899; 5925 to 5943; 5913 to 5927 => -0.7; 12.8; 15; 14.2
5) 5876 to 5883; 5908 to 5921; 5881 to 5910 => 3.0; 15.8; 14.8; 15.3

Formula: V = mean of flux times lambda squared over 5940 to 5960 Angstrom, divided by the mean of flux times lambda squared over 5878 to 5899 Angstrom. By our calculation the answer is 1.11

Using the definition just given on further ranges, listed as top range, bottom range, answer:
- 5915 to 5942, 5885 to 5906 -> 1.14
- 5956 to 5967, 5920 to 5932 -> 0.99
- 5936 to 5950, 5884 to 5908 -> 1.13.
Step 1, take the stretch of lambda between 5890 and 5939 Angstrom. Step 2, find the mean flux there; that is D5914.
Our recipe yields 14.4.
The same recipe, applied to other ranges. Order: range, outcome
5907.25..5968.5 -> 14.9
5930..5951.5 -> 15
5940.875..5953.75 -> 15.1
